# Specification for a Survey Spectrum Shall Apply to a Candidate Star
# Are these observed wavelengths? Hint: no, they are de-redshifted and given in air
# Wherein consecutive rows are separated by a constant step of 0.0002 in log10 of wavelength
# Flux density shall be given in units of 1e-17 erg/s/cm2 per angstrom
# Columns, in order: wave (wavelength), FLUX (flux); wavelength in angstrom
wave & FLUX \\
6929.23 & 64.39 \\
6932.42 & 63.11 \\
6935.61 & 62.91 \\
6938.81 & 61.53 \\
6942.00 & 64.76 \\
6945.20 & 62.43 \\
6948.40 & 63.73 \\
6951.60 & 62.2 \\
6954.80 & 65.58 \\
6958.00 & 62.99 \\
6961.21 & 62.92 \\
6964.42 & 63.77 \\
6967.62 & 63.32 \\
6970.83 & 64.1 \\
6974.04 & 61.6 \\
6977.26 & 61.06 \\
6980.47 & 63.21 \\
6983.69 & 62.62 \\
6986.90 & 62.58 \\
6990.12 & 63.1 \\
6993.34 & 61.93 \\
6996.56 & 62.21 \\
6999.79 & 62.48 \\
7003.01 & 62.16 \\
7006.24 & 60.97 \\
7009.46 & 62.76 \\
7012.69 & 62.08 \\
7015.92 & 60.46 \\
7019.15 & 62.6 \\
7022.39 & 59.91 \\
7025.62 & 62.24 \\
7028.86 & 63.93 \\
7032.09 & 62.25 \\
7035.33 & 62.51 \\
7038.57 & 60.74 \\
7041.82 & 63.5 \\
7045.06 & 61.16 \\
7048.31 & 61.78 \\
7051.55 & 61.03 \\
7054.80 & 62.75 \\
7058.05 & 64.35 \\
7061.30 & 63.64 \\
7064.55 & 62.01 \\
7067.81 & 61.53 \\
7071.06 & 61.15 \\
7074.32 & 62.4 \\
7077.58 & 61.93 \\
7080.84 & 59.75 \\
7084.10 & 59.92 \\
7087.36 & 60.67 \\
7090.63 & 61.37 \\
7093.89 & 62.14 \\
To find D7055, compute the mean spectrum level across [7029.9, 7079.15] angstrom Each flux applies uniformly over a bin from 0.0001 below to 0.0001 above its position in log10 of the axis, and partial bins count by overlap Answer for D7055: 62.2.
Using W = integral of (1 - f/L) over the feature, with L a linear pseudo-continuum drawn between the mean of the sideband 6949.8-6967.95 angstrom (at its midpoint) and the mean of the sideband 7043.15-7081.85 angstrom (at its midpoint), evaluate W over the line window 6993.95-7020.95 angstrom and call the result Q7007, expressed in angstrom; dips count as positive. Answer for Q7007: 0.4 angstrom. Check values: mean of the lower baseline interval 63.5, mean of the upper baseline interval 62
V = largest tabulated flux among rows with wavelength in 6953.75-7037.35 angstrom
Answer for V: 65.58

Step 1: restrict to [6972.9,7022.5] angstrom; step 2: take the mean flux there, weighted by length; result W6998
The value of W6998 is 62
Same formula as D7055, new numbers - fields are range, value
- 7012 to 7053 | 61.9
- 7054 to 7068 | 63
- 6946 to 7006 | 62.8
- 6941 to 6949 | 63.5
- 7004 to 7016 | 61.7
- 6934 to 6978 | 63.1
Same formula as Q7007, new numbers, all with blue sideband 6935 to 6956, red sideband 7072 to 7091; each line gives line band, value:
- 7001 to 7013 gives 0.0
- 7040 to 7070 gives -0.5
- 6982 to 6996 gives 0.0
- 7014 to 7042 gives 0.0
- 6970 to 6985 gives 0.1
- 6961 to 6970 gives -0.1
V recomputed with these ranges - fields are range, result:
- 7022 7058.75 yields 64.35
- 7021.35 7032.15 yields 63.93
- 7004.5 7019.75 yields 62.76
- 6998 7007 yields 62.48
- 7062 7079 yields 62.4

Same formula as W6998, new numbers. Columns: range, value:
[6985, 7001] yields 62.5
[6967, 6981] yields 62.6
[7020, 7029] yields 61.7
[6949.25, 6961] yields 63.5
